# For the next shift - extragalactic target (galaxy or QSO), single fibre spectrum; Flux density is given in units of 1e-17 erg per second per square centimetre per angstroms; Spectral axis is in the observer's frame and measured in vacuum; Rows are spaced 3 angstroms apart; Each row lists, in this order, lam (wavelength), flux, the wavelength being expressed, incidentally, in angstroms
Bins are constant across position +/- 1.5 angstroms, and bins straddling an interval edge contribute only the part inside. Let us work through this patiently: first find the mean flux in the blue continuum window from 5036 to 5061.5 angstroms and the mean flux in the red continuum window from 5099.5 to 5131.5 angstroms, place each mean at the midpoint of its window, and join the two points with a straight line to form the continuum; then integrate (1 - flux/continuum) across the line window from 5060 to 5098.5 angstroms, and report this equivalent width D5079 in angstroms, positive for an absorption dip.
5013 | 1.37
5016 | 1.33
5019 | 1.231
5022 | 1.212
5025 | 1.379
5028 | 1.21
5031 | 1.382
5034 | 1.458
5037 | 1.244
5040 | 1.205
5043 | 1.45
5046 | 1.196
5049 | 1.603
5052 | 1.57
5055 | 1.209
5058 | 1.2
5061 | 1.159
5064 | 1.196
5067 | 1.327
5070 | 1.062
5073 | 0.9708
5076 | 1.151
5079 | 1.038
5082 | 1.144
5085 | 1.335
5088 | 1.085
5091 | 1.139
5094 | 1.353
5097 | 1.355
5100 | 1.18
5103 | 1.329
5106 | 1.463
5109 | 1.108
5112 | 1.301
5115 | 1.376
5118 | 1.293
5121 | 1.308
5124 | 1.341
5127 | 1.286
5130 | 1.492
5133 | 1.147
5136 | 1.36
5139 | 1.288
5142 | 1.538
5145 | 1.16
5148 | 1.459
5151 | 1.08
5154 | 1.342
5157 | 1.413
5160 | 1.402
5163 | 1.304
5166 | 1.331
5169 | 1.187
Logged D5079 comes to 4.2 angstroms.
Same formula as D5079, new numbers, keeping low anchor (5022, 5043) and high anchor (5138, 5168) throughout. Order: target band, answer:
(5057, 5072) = 1.6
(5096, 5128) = 0.5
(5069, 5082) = 2.5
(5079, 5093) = 1.6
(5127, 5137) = 0.0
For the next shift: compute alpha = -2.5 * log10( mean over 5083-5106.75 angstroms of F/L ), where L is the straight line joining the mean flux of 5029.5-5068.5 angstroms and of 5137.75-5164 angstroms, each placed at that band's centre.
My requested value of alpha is 0.05 mag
